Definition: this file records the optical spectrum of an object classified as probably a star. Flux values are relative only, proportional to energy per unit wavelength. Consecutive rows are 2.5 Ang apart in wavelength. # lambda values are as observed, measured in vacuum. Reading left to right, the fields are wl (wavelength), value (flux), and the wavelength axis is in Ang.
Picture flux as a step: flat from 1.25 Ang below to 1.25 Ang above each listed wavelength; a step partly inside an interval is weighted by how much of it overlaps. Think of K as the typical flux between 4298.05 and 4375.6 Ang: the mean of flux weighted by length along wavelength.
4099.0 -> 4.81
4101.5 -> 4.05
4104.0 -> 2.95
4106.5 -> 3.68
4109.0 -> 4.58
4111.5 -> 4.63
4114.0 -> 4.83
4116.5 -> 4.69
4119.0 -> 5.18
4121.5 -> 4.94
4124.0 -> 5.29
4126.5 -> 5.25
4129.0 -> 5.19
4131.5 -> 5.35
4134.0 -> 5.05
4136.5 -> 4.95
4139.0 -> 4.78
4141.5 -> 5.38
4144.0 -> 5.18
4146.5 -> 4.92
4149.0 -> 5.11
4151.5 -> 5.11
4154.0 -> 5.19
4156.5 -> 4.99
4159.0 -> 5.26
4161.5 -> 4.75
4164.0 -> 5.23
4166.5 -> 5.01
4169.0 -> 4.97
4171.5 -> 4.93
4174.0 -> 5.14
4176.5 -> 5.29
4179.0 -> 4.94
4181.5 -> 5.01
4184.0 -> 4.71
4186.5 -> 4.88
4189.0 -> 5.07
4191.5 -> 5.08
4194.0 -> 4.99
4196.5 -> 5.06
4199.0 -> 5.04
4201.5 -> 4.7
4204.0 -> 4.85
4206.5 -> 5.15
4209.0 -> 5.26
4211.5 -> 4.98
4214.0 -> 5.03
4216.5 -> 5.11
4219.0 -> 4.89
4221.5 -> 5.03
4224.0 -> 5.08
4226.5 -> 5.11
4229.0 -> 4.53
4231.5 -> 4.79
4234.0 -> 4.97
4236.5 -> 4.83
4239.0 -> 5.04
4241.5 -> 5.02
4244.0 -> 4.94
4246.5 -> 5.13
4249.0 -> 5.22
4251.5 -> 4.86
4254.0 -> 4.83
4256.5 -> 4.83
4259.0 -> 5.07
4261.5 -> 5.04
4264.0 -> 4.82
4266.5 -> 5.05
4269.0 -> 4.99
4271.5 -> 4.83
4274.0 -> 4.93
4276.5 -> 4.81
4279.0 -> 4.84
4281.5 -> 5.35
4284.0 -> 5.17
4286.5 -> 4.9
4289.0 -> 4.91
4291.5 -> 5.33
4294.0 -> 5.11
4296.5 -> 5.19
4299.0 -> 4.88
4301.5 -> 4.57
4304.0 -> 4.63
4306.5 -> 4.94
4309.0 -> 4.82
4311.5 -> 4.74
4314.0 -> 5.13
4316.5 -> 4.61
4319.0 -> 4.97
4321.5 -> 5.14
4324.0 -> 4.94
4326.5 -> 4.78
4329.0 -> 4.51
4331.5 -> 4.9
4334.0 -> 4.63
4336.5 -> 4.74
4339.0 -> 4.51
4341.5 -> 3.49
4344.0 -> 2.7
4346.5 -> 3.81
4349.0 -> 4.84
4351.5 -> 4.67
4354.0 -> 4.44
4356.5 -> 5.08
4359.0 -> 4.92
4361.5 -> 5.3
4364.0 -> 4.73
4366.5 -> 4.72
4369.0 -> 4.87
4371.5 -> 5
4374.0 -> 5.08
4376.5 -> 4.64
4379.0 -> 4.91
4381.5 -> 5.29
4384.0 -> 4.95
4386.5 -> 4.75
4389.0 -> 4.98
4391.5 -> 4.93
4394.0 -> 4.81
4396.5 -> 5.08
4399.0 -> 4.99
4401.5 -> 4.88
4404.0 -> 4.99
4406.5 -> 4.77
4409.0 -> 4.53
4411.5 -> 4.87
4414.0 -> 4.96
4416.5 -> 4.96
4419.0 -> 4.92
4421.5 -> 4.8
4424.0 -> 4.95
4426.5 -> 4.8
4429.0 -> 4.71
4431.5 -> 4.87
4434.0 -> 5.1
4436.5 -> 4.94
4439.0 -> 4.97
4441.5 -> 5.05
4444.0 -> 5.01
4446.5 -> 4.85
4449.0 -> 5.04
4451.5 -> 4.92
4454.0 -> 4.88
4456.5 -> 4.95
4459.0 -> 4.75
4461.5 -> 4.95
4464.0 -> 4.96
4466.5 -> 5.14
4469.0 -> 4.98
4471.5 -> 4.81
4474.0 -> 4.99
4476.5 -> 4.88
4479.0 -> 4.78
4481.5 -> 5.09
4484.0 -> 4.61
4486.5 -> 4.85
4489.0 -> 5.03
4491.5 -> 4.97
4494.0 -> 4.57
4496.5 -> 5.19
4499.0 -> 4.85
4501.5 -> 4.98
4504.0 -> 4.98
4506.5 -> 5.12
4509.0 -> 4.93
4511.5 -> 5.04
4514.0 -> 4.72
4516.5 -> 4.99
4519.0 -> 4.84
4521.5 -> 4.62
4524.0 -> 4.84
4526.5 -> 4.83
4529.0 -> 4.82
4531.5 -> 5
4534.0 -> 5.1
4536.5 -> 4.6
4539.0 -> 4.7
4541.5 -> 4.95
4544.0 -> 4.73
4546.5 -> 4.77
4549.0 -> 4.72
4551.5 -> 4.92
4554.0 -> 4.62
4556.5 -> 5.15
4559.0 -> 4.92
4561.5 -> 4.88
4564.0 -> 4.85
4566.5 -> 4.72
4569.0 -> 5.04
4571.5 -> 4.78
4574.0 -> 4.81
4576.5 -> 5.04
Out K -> 4.68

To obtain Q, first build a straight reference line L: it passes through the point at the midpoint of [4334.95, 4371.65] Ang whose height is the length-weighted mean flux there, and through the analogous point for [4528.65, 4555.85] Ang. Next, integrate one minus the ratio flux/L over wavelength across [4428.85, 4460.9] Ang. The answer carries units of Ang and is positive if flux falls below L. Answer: -1.9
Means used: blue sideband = 4.51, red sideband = 4.82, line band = 4.93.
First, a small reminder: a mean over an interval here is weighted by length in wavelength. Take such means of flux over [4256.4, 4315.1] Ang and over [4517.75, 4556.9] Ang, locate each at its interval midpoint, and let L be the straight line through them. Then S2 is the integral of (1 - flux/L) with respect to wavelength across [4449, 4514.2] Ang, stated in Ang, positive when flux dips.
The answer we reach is -1.0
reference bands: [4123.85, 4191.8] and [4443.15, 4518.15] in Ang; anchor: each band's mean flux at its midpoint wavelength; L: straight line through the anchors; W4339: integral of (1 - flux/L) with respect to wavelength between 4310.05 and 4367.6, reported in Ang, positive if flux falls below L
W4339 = 4.2 Ang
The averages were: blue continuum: 5.07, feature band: 4.62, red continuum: 4.93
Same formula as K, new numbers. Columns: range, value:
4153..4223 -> 5.02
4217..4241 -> 4.93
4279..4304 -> 5.01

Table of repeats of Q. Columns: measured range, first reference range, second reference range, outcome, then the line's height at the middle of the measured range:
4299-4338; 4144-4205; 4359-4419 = 1.1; 4.95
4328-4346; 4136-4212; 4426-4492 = 2.8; 4.97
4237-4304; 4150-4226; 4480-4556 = 0.1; 4.99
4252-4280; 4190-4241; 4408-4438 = 0.2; 4.95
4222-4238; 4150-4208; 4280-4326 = 0.3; 4.99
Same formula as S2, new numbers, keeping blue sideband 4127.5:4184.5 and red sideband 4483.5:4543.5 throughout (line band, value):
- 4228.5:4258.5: 0.56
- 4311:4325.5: 0.16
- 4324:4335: 0.54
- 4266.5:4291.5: 0.06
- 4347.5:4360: 0.50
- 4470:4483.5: 0.02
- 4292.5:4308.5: 0.33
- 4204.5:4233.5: 0.25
